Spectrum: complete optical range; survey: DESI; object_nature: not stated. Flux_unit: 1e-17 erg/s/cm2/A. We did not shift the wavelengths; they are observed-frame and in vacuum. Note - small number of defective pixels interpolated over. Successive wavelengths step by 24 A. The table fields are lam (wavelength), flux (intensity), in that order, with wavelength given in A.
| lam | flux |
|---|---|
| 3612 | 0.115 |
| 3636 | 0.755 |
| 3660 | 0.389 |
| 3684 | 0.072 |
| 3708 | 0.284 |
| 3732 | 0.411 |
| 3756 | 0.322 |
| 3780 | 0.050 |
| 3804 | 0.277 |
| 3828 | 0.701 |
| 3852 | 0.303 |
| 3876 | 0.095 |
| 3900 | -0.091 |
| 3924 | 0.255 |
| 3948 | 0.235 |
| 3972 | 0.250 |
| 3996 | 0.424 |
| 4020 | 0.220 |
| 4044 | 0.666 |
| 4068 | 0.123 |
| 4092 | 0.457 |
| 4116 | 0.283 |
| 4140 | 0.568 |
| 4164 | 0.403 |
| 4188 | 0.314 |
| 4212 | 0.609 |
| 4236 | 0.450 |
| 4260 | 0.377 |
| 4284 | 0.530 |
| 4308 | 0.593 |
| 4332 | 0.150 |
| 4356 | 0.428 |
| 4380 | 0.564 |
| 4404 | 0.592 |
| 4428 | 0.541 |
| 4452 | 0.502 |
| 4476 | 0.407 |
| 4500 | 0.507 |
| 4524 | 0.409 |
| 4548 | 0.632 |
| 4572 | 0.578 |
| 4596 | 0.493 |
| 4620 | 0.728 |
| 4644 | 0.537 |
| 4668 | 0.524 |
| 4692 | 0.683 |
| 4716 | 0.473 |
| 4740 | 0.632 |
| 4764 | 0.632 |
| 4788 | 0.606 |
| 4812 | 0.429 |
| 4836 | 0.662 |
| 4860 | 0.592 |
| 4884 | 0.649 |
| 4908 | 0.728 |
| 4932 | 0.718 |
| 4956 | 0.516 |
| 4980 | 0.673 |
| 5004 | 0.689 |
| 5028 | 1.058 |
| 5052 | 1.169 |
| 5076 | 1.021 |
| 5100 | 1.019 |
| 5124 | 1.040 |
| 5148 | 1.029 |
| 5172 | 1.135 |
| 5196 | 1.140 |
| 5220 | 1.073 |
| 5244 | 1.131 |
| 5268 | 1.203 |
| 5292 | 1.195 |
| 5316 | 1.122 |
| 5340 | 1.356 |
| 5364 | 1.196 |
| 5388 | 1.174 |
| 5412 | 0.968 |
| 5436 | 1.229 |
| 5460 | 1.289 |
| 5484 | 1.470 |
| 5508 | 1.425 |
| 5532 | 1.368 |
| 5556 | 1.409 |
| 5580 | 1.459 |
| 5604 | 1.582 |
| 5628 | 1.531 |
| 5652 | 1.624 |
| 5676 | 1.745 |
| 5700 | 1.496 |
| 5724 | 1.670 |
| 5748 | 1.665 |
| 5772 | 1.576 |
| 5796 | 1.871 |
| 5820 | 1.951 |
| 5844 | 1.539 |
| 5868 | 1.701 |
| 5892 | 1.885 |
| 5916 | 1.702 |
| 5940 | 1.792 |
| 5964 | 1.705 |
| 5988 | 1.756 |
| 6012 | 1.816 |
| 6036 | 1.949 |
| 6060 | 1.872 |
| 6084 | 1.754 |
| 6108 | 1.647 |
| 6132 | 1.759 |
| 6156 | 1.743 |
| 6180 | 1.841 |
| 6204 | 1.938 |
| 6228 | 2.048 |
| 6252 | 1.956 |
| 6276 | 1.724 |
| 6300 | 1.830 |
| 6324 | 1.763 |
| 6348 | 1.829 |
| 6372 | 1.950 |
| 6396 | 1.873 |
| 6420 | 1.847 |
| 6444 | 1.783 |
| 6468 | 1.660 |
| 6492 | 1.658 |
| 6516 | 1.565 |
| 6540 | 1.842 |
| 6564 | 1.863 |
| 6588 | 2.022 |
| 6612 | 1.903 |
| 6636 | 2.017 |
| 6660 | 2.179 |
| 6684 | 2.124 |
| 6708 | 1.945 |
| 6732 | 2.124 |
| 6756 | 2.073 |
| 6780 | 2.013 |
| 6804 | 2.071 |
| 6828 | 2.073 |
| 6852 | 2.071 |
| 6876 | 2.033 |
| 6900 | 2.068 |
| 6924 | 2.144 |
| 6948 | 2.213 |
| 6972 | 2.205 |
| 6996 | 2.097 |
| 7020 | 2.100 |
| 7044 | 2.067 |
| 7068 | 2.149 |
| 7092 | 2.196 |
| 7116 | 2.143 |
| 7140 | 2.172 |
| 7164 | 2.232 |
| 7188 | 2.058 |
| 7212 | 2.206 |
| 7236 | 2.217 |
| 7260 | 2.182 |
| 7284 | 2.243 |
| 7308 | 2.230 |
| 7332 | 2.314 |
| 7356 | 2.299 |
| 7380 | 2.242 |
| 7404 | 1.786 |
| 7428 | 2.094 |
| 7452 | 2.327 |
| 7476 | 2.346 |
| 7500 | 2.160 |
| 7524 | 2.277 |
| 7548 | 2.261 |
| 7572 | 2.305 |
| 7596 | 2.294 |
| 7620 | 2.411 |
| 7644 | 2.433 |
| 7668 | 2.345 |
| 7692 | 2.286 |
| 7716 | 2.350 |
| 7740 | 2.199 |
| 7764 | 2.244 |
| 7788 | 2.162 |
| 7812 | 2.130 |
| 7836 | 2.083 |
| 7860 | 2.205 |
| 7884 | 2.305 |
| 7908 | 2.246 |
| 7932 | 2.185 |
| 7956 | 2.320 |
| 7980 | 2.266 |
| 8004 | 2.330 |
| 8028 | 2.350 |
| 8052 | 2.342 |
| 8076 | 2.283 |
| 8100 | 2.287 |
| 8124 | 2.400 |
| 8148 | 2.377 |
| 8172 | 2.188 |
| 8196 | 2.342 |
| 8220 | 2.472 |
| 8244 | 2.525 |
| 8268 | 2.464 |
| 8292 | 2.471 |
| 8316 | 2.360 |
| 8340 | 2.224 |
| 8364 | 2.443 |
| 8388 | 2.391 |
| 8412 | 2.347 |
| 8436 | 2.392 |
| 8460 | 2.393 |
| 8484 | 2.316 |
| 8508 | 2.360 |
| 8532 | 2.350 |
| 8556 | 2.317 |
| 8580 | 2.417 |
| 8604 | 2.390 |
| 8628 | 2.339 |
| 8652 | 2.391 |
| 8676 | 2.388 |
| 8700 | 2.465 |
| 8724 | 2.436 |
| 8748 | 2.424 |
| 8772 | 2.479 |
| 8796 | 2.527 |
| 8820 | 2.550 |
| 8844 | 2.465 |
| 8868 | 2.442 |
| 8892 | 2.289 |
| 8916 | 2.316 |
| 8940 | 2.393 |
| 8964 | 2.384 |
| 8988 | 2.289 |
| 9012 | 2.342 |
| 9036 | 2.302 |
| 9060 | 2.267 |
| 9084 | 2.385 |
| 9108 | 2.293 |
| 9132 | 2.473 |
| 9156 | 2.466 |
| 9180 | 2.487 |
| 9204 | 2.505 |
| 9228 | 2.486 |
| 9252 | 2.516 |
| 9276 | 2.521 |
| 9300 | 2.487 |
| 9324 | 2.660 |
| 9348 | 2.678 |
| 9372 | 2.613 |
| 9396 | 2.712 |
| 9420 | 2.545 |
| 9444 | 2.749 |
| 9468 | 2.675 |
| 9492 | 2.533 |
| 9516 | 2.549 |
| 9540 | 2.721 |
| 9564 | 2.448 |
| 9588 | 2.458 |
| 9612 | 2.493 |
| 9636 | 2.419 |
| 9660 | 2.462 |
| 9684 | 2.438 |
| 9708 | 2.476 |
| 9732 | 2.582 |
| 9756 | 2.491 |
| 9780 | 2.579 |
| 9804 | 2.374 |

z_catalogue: 0.257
